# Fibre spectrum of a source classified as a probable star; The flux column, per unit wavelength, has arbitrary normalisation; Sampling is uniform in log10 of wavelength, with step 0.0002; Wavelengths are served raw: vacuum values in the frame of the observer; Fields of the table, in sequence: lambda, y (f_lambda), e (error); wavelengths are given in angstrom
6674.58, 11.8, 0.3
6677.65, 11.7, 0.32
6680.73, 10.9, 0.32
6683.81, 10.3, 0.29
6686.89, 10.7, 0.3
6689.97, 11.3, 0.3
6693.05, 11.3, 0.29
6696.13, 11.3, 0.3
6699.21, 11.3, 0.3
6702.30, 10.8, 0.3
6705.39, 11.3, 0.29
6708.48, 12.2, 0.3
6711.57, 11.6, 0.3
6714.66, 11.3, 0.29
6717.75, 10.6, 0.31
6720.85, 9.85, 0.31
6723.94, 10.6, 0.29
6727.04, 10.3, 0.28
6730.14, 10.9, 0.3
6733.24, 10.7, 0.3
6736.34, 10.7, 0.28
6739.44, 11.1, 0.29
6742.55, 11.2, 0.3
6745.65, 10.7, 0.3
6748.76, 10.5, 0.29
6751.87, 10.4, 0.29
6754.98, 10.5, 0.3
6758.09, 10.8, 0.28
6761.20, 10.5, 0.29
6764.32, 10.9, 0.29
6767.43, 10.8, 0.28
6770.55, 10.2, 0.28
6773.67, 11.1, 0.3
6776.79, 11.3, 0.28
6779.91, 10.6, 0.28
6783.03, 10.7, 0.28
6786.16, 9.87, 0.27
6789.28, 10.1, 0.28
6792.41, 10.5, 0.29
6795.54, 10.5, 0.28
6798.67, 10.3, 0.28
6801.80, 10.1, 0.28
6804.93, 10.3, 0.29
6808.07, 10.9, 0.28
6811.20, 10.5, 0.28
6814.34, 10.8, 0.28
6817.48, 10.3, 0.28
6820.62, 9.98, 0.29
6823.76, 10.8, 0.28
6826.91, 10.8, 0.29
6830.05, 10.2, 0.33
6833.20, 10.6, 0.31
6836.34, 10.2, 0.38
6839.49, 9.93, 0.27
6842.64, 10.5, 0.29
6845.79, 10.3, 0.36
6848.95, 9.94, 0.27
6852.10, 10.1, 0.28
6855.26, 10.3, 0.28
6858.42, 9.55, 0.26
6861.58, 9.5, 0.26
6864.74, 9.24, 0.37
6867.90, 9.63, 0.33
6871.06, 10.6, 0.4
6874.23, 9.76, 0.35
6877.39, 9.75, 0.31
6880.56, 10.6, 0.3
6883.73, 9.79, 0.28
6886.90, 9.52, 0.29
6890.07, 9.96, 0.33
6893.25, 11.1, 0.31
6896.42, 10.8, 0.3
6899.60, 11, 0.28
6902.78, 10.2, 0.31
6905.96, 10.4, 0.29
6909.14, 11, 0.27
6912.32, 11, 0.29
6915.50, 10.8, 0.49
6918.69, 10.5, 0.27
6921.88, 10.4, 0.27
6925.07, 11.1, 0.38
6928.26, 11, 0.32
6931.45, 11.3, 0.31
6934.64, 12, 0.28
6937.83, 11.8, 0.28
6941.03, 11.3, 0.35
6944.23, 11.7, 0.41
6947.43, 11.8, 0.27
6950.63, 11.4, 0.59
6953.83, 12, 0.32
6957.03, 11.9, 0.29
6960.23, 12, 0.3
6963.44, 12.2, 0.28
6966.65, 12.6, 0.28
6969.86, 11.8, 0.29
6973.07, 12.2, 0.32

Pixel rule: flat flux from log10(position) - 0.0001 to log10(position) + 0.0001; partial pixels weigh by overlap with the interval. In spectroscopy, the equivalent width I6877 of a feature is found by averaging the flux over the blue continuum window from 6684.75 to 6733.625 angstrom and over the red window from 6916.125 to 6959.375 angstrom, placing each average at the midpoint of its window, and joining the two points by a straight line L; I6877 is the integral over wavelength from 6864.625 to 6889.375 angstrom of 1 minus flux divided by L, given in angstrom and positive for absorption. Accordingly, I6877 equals 3.0 angstrom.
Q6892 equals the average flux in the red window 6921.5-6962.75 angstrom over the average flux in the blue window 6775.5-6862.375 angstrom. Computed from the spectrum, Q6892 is 1.12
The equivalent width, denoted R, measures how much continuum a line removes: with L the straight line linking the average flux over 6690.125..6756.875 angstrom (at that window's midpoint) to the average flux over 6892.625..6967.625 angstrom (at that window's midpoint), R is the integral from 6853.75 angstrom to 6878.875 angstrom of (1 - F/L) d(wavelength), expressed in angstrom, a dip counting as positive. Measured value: 3.1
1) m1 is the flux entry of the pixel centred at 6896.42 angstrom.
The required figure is 10.8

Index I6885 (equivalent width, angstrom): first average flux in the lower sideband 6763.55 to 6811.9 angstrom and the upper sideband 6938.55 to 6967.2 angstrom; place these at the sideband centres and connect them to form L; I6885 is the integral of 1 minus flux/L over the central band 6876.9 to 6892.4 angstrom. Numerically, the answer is 1.8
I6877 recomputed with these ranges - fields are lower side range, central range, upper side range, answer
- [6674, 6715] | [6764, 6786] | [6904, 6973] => 1.1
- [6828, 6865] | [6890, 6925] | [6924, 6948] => 1.1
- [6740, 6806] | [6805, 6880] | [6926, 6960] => 5.5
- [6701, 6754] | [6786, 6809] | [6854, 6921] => 0.6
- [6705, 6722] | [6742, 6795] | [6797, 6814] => 0.6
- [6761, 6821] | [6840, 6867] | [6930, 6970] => 2.7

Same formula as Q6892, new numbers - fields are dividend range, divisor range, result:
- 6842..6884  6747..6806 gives 0.95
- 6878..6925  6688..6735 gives 0.95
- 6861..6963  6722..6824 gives 1.02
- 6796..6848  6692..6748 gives 0.95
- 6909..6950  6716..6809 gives 1.06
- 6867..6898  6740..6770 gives 0.95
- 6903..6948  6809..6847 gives 1.07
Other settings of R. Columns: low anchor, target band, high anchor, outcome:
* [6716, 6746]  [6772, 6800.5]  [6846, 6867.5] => -0.7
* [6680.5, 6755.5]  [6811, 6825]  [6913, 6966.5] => 0.9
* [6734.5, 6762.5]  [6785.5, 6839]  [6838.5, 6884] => -0.5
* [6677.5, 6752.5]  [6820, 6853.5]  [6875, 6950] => 1.7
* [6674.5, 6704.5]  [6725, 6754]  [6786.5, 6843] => 0.3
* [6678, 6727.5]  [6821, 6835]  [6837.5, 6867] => -0.6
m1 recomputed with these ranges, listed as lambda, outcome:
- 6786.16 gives 9.87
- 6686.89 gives 10.7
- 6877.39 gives 9.75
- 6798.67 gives 10.3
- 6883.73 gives 9.79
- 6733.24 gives 10.7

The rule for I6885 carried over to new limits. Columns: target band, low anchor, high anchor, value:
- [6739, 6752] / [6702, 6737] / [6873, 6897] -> 0.00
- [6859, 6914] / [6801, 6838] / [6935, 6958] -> 4.50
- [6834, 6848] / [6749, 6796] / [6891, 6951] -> 0.73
